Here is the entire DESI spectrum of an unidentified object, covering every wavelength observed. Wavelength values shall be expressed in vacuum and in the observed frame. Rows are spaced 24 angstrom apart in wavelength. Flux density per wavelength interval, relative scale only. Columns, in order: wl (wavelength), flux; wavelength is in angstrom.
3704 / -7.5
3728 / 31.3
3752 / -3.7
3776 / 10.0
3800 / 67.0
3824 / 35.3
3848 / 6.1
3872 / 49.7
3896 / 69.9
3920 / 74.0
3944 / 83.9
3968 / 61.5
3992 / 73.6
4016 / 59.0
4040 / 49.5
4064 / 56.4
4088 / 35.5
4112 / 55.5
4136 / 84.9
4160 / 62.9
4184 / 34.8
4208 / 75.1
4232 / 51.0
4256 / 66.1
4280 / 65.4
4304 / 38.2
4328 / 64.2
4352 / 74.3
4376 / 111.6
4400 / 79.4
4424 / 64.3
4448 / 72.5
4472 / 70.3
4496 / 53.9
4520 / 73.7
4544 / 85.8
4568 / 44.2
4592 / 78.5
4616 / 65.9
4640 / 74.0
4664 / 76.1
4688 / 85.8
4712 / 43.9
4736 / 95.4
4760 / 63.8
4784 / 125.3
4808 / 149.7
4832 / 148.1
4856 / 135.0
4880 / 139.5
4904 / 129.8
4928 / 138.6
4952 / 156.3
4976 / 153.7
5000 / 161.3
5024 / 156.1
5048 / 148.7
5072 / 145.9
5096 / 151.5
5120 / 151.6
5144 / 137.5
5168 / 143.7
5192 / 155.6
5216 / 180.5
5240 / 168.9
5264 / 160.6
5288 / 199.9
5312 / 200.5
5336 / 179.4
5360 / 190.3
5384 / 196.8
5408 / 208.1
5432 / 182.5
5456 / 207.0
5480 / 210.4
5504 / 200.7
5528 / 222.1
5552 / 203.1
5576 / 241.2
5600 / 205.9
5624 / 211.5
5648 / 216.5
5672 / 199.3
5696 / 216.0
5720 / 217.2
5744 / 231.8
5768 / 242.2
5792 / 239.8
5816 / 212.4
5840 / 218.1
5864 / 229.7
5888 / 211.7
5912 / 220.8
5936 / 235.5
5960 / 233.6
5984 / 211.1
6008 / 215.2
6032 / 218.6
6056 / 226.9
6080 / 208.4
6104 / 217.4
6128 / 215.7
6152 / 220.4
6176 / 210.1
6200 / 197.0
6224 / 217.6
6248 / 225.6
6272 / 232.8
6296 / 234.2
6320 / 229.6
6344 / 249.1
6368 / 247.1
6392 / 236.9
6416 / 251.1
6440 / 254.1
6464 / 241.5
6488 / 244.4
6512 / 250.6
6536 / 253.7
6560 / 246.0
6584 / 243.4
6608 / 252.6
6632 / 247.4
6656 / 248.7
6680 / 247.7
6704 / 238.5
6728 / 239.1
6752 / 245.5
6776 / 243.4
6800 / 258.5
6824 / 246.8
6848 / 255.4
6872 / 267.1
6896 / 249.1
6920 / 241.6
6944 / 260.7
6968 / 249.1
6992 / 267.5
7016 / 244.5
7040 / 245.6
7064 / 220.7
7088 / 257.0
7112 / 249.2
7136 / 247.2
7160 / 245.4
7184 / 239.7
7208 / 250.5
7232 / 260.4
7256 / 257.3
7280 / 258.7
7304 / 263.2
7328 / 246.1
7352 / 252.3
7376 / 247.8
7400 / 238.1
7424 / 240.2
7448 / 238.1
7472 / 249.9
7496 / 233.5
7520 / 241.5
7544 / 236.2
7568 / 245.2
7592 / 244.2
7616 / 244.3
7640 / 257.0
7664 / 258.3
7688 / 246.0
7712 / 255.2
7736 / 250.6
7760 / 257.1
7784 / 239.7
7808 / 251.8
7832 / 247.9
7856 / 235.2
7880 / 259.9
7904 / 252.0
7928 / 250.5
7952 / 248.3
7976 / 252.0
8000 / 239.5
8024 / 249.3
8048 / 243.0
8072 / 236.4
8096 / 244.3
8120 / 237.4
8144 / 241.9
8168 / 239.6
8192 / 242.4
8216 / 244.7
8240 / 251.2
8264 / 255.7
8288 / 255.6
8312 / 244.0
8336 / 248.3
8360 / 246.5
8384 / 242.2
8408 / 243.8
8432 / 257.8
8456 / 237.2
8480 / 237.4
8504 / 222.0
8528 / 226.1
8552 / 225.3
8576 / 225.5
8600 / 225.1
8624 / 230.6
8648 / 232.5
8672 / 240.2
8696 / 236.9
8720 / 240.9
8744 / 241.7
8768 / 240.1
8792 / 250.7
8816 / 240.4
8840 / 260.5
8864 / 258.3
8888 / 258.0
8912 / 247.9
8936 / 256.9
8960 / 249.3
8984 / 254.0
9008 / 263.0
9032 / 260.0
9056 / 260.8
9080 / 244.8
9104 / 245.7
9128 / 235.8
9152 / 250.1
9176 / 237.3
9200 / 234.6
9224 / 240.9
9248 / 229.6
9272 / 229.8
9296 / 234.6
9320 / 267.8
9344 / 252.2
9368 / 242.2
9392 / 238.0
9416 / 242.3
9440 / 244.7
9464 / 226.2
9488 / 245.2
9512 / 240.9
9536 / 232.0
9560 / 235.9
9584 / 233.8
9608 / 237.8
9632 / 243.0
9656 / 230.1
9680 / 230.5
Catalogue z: 0.197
